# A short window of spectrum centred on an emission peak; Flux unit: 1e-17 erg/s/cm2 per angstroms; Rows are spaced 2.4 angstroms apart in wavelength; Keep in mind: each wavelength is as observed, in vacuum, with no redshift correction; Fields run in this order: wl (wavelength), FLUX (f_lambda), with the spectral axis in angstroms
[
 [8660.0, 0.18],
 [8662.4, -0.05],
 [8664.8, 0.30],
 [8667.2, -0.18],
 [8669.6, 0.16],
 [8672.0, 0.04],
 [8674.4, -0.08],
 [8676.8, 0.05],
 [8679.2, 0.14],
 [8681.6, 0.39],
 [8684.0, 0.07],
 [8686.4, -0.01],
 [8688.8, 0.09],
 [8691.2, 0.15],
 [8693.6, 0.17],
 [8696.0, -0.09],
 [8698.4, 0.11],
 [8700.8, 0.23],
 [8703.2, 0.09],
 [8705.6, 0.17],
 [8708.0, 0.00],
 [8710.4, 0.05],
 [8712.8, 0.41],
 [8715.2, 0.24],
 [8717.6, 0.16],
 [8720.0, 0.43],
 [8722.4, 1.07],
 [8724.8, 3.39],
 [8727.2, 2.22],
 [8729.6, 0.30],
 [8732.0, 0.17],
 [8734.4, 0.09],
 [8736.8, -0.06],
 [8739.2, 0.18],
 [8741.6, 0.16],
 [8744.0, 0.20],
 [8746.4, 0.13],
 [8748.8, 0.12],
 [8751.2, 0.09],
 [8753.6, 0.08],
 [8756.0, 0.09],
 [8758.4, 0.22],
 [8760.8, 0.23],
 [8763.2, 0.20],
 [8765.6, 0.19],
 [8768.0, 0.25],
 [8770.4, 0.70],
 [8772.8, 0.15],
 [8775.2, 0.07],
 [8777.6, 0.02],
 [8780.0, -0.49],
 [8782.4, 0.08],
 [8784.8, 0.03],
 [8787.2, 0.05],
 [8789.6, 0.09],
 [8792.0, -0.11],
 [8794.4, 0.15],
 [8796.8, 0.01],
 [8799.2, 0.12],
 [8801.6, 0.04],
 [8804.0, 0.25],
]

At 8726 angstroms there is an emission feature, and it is H-beta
